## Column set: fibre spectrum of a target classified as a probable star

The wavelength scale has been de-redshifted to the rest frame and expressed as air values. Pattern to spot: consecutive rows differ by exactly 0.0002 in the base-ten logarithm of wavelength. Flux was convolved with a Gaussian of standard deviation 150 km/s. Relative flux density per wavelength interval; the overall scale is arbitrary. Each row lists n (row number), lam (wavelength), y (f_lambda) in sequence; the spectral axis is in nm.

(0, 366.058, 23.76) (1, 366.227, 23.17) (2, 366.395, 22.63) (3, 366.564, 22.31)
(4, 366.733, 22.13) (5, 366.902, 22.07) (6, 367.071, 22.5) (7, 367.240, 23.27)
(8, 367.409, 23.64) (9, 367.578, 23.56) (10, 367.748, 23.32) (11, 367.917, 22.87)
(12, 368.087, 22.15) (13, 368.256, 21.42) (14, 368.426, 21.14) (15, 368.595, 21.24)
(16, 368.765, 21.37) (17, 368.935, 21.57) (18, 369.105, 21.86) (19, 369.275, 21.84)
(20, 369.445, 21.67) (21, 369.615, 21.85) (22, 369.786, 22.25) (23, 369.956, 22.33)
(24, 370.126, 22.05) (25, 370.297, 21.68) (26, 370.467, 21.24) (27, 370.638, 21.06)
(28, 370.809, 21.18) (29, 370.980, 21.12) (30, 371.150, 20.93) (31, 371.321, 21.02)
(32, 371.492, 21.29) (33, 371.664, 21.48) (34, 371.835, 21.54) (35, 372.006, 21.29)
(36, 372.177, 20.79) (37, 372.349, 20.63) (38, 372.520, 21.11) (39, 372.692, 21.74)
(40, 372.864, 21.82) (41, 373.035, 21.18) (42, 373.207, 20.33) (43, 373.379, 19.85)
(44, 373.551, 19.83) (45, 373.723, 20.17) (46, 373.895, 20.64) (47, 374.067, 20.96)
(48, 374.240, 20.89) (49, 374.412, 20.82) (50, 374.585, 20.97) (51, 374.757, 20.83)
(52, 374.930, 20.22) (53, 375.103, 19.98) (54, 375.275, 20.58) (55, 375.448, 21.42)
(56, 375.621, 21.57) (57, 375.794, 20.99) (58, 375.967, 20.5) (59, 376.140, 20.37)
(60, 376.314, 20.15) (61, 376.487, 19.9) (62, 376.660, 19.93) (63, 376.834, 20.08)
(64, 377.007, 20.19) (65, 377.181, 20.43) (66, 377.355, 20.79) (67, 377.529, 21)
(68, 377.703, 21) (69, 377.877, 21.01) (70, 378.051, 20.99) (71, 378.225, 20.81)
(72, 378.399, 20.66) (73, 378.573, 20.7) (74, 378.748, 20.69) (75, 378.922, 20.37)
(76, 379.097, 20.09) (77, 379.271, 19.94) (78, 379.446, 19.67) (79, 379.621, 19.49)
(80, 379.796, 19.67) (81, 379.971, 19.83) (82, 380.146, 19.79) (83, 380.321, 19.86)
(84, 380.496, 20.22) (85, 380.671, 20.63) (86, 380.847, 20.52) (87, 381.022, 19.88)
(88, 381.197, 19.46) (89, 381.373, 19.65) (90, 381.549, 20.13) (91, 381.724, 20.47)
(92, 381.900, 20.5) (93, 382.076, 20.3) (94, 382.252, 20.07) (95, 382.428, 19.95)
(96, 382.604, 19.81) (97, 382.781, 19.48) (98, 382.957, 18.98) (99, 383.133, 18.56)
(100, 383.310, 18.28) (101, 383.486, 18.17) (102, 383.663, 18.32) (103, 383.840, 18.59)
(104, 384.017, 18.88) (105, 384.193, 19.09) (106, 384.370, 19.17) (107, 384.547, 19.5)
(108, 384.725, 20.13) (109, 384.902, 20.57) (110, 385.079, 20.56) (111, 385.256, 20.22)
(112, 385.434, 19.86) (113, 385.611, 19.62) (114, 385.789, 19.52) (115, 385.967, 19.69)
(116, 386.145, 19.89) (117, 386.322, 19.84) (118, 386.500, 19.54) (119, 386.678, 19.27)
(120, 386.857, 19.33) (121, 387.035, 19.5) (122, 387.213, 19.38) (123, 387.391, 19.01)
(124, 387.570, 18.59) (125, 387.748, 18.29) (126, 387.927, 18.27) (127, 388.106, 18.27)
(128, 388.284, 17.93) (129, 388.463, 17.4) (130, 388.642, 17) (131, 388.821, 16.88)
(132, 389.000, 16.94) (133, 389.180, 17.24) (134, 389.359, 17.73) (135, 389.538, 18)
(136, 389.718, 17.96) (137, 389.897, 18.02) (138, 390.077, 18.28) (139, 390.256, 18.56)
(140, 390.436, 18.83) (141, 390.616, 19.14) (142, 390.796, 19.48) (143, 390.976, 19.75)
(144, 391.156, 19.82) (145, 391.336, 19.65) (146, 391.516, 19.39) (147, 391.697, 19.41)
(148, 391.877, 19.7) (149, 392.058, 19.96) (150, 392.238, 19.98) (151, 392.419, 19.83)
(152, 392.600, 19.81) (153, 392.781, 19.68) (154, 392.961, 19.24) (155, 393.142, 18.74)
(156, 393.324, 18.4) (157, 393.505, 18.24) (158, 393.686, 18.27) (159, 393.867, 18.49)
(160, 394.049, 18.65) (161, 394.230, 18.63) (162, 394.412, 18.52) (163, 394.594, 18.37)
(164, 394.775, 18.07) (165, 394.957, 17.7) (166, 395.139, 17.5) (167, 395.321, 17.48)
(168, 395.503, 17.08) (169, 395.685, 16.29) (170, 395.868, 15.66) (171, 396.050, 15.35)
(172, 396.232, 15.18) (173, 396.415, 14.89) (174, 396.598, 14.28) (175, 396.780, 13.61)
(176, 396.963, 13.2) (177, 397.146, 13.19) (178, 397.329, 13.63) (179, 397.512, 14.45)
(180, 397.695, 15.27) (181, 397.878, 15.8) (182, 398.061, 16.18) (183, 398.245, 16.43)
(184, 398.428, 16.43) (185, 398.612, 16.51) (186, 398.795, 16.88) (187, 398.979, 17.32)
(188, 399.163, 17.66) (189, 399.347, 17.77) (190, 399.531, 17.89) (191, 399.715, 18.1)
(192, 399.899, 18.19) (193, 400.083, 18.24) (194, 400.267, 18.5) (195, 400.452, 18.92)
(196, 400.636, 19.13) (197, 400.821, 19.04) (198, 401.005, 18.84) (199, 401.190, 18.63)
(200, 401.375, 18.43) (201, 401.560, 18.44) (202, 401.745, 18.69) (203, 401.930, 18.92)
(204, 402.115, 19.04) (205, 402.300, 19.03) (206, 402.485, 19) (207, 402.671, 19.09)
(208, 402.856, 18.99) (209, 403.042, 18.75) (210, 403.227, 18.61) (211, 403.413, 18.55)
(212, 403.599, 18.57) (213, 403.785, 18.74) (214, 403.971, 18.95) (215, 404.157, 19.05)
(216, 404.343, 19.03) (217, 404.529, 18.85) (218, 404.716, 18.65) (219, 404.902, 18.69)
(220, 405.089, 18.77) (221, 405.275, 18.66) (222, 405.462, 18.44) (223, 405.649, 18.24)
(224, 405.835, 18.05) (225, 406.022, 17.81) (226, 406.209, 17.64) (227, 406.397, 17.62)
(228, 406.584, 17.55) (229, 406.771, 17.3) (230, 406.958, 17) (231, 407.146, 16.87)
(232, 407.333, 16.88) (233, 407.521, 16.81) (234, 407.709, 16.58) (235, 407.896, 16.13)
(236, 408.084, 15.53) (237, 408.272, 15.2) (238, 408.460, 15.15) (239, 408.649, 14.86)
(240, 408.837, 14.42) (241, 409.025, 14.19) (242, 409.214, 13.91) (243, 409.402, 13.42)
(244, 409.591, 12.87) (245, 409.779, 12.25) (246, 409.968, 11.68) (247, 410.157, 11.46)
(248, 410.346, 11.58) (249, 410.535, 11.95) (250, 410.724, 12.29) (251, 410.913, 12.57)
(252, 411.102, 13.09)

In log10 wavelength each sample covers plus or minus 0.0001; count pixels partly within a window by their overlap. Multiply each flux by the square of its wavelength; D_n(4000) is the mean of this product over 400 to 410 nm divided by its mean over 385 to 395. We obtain 1.00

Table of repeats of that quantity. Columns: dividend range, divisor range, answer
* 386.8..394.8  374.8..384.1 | 0.99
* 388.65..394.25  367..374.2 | 0.97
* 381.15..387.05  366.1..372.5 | 0.97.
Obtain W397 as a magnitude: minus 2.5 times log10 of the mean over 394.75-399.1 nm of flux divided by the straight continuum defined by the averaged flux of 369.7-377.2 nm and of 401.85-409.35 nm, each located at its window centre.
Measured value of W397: 0.17 mag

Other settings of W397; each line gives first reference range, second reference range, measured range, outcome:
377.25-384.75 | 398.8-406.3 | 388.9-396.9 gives 0.06 mag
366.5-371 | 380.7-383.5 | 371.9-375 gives 0.02 mag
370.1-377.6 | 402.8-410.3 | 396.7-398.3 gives 0.22 mag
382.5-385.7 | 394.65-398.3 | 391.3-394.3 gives -0.15 mag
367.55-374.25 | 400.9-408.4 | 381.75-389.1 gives 0.05 mag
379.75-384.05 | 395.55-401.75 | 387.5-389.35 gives 0.05 mag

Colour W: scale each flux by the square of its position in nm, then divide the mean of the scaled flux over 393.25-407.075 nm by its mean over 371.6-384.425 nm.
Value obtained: 1.0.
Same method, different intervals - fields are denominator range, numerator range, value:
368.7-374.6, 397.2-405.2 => 0.99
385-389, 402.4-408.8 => 1.03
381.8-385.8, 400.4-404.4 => 1.06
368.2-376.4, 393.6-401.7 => 0.92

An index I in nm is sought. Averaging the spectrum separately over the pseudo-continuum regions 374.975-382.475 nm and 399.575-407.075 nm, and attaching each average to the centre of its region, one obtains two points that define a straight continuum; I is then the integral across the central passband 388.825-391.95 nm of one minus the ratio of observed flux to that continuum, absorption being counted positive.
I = 0.13 nm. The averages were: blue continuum 20.3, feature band 18.6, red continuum 18.5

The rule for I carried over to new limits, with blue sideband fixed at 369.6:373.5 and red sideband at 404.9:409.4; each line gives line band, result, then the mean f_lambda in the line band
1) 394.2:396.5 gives 0.158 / 16.9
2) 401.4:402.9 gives -0.137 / 18.9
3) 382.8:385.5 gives 0.051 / 19.3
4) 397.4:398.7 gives 0.146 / 15.8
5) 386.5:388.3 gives 0.034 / 18.9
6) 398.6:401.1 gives -0.075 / 18.1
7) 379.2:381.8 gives 0.021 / 19.9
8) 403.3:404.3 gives -0.099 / 18.8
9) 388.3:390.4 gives 0.142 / 17.7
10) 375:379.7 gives 0.005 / 20.5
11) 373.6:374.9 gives 0.013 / 20.7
